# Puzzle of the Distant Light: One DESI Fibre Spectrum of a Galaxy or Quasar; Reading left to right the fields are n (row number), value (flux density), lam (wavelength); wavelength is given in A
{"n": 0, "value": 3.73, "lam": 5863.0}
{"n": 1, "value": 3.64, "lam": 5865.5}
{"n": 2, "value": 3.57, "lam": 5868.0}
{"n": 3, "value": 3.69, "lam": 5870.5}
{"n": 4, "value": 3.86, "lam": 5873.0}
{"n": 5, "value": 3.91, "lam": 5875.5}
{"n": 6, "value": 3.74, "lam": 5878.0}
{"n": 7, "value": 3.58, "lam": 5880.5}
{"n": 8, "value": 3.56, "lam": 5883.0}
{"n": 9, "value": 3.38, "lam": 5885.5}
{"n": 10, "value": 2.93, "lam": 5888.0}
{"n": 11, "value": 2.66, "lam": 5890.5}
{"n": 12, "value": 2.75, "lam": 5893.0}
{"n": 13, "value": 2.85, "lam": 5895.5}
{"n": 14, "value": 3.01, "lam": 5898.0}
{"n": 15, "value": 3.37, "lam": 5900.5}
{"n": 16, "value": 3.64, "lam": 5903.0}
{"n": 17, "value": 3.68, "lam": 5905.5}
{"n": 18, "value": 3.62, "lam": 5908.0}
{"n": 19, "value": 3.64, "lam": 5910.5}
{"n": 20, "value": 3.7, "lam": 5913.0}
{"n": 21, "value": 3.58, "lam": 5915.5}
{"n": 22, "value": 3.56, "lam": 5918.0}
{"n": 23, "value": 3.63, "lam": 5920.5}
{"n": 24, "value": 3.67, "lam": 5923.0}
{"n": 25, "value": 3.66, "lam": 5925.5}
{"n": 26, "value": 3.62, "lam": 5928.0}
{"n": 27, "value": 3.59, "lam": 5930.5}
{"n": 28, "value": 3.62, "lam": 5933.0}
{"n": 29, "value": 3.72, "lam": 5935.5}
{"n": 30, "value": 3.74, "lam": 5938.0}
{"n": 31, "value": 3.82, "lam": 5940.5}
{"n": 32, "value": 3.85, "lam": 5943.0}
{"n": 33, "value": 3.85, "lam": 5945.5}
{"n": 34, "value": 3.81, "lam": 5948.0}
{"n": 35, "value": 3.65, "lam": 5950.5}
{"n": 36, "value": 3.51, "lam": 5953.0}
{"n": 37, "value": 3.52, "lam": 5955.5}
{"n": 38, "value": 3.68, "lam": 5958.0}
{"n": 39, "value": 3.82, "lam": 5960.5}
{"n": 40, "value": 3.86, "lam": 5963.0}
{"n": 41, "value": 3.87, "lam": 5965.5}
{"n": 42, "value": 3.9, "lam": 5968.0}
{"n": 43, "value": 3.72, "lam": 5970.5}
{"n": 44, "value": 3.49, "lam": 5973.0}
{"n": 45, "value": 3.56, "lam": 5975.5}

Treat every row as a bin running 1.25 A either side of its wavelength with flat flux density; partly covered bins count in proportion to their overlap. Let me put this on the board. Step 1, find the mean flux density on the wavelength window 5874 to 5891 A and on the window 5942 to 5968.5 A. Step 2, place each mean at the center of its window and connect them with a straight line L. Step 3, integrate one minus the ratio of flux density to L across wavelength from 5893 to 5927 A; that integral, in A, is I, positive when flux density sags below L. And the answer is 0.7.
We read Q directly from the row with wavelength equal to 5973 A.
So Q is 3.49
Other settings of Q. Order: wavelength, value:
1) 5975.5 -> 3.56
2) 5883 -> 3.56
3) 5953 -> 3.51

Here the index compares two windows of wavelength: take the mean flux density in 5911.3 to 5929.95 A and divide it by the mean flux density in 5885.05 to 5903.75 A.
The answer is 1.19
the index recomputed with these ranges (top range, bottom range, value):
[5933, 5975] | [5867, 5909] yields 1.10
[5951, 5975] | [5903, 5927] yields 1.02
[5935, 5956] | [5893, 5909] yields 1.13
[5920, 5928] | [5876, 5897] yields 1.14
